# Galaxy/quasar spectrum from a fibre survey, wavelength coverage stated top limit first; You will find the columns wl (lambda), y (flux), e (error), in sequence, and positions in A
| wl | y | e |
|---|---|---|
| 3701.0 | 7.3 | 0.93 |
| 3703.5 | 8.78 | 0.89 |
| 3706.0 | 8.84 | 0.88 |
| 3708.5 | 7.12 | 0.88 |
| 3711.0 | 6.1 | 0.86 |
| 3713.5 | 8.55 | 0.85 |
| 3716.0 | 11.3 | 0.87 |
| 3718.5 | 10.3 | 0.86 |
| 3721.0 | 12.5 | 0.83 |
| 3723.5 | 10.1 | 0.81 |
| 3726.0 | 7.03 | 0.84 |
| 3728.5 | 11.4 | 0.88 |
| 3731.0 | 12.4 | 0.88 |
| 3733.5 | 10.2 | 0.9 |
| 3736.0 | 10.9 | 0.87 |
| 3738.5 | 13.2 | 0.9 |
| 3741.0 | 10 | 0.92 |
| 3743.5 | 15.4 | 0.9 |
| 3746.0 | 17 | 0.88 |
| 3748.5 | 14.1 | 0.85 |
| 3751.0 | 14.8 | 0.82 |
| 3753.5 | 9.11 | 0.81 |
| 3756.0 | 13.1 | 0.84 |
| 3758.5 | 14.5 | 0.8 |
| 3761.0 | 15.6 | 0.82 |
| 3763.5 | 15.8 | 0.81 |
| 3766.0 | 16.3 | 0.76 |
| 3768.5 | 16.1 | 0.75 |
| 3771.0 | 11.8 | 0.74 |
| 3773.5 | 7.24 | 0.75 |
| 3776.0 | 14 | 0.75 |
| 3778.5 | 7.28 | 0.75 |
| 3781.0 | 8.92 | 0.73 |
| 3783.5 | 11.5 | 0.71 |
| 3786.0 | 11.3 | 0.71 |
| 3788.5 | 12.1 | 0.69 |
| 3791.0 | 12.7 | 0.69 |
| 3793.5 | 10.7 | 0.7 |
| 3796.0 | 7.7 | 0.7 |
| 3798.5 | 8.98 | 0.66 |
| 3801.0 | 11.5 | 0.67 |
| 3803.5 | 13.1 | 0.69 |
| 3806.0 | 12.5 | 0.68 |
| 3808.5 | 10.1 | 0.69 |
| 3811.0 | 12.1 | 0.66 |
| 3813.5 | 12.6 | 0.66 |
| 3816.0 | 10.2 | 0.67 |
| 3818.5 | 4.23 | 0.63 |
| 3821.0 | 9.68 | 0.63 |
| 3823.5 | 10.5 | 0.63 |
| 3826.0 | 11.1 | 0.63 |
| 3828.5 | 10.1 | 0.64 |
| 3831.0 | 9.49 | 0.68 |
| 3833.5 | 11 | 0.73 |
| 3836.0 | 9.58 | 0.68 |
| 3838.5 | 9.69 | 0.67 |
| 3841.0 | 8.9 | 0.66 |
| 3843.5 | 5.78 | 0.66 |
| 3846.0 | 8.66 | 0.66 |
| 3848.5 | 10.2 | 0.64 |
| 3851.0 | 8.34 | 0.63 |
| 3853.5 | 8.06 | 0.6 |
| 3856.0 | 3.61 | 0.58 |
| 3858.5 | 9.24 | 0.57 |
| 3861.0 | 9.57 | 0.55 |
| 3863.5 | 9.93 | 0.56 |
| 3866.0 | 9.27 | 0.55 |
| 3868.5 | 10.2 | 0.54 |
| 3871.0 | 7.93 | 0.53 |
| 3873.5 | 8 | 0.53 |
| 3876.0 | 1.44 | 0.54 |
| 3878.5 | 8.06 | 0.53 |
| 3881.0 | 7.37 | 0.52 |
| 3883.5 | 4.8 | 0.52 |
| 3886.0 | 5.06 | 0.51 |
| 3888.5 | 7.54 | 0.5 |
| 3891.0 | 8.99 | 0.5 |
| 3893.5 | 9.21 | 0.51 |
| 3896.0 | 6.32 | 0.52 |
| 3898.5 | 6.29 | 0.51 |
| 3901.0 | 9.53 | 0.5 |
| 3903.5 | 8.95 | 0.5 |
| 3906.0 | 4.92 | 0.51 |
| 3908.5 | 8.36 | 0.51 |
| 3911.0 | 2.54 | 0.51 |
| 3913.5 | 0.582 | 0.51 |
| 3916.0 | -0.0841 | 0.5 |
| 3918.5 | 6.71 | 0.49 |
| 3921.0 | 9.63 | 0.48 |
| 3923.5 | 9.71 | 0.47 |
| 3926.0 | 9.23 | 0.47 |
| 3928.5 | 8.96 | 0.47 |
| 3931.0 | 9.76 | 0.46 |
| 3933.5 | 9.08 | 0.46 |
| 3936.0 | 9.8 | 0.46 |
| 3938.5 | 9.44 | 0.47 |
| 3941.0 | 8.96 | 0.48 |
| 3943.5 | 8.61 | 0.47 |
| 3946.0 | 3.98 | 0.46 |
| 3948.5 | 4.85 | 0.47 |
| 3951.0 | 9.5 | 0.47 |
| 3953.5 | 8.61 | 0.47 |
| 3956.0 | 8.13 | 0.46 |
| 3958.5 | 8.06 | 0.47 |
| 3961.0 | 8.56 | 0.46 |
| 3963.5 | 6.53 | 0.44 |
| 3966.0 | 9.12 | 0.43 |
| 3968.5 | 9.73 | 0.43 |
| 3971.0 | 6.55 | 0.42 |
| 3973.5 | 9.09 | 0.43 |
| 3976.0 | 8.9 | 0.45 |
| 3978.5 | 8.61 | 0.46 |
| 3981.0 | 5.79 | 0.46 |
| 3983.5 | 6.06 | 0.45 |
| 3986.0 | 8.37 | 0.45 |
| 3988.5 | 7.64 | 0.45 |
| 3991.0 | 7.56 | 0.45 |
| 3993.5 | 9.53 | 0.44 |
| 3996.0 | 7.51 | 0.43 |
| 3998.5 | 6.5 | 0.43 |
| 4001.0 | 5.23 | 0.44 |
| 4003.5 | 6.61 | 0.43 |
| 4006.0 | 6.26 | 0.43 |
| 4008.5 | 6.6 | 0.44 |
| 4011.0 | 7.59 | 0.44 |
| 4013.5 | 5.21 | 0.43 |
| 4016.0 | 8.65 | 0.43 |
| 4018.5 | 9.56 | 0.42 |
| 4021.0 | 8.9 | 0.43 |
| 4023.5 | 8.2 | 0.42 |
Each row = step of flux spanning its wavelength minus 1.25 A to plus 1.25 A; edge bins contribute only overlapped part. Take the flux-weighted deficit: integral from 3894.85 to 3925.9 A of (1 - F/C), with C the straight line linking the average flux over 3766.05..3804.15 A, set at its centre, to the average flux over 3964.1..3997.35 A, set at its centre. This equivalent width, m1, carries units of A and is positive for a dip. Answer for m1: 9.82 A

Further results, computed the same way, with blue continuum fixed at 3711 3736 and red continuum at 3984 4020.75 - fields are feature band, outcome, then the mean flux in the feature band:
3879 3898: 3.3 A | 7.05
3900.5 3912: 2.2 A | 6.78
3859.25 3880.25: 1.6 A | 8.06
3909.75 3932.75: 5.0 A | 6.4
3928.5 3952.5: -0.8 A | 8.26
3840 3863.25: 2.1 A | 8.11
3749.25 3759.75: -3.2 A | 12.9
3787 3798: -1.3 A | 10.7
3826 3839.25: -1.4 A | 10.1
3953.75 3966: -0.3 A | 8.02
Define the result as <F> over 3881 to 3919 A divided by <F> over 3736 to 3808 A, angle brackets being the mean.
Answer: 0.49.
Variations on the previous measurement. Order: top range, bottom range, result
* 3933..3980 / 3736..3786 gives 0.64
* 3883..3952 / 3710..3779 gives 0.60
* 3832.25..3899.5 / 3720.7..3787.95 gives 0.64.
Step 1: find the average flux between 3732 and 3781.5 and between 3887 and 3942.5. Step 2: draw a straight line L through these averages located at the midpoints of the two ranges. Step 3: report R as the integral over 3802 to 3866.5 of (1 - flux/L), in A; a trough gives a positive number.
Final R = 4.4 A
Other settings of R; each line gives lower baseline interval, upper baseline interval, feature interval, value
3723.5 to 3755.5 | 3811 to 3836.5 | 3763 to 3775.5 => -2.2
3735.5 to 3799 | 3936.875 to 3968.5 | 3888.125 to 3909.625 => 3.4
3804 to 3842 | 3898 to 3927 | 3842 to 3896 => 3.5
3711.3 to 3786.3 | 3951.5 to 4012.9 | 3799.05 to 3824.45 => 0.5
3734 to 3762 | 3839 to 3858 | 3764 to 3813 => -1.7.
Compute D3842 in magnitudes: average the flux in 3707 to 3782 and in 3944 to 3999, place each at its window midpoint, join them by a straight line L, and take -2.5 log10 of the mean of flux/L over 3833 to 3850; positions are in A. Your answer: 0.11 mag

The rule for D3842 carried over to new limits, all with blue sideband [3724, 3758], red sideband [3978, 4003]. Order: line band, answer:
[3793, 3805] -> 0.06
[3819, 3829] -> 0.07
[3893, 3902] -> 0.18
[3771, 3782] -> 0.19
